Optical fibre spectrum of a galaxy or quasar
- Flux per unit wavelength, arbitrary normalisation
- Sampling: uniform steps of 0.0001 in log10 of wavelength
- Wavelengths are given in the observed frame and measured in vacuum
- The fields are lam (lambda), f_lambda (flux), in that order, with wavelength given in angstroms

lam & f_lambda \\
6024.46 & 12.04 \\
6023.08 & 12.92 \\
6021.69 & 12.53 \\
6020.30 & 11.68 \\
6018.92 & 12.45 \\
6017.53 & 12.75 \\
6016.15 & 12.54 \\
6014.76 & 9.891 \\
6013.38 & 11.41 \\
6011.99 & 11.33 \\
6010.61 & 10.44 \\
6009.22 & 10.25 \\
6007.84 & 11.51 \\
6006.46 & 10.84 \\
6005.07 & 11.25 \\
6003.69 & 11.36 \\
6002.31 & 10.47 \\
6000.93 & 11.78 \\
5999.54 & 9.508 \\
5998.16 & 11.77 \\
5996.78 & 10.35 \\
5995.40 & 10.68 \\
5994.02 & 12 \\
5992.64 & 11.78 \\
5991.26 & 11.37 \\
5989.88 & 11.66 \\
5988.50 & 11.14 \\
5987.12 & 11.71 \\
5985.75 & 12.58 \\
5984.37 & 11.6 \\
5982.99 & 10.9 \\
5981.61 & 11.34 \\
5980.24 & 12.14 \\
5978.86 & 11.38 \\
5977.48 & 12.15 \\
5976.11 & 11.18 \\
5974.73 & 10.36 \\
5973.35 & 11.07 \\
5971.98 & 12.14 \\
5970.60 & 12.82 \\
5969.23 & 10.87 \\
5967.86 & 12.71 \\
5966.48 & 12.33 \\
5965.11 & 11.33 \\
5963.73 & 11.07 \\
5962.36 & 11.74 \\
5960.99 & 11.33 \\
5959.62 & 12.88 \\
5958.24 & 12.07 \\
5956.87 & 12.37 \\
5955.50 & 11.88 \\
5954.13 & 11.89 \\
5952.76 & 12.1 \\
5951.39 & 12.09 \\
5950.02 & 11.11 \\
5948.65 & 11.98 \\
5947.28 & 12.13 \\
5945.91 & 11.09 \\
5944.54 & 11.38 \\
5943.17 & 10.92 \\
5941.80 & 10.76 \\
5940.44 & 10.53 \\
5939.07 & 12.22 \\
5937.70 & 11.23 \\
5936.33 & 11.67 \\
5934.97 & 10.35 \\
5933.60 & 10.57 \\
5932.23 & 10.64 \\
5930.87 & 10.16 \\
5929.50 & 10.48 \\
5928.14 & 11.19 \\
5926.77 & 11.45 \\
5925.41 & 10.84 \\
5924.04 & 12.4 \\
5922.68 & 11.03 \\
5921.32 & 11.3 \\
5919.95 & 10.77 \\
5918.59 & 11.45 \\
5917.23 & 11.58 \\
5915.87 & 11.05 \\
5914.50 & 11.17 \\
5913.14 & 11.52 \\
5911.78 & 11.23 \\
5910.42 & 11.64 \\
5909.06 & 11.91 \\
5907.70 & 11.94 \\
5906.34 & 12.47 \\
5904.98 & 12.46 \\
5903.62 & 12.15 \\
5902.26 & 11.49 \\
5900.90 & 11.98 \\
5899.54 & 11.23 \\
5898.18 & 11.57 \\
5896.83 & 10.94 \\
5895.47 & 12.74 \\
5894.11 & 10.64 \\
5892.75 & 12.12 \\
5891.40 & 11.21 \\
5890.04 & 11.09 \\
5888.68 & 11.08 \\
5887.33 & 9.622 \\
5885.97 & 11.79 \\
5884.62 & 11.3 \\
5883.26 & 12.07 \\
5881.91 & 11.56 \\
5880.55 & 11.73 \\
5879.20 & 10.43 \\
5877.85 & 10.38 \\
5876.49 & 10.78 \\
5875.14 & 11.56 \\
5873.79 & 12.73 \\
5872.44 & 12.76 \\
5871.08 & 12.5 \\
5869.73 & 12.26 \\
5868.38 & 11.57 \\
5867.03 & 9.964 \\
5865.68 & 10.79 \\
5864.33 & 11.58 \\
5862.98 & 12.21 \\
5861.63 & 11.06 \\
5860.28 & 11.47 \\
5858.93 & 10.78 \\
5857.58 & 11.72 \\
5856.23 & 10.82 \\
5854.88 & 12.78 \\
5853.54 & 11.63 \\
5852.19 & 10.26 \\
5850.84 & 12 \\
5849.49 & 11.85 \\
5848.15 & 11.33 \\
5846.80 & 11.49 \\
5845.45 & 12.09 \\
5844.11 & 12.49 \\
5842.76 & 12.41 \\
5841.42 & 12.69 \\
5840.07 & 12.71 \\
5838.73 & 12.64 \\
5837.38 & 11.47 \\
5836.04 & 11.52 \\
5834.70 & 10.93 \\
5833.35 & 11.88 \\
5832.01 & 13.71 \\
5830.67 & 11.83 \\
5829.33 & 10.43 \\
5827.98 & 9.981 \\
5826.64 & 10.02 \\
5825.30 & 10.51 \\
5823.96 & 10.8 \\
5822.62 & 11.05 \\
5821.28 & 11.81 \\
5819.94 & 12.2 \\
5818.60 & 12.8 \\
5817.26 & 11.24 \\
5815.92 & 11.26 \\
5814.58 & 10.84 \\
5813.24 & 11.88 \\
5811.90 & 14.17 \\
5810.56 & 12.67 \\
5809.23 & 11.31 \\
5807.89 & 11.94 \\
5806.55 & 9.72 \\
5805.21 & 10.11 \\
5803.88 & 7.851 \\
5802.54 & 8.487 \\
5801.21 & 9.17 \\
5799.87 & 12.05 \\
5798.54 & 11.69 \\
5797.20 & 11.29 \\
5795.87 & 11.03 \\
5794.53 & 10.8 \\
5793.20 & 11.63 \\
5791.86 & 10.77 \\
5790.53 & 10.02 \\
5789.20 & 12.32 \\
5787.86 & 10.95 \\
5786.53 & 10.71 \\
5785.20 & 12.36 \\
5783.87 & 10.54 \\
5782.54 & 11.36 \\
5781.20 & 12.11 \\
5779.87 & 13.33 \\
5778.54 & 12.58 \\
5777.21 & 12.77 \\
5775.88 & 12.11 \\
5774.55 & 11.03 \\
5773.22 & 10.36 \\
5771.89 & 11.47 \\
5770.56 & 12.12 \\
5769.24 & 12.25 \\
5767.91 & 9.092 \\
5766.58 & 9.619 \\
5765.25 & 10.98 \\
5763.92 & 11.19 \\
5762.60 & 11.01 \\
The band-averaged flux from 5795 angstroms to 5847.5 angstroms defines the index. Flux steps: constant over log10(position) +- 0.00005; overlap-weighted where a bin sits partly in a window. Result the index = 11.4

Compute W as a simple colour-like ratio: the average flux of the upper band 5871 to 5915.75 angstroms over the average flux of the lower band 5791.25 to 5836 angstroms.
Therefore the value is 1.0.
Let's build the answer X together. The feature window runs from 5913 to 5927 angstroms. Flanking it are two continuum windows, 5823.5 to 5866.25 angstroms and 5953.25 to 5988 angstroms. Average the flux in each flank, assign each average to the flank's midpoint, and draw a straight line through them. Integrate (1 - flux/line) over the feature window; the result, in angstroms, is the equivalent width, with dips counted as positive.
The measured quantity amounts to 0.4 angstroms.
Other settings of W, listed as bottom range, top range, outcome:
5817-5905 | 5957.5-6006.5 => 1.00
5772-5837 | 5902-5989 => 1.02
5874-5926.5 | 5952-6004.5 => 1.01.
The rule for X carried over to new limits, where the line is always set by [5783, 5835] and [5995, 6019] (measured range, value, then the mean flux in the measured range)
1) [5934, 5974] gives -1.9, 11.7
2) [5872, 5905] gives -1.0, 11.5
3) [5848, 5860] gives -0.4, 11.5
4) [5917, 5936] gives 0.2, 11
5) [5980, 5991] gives -0.5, 11.6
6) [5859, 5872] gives -0.4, 11.5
